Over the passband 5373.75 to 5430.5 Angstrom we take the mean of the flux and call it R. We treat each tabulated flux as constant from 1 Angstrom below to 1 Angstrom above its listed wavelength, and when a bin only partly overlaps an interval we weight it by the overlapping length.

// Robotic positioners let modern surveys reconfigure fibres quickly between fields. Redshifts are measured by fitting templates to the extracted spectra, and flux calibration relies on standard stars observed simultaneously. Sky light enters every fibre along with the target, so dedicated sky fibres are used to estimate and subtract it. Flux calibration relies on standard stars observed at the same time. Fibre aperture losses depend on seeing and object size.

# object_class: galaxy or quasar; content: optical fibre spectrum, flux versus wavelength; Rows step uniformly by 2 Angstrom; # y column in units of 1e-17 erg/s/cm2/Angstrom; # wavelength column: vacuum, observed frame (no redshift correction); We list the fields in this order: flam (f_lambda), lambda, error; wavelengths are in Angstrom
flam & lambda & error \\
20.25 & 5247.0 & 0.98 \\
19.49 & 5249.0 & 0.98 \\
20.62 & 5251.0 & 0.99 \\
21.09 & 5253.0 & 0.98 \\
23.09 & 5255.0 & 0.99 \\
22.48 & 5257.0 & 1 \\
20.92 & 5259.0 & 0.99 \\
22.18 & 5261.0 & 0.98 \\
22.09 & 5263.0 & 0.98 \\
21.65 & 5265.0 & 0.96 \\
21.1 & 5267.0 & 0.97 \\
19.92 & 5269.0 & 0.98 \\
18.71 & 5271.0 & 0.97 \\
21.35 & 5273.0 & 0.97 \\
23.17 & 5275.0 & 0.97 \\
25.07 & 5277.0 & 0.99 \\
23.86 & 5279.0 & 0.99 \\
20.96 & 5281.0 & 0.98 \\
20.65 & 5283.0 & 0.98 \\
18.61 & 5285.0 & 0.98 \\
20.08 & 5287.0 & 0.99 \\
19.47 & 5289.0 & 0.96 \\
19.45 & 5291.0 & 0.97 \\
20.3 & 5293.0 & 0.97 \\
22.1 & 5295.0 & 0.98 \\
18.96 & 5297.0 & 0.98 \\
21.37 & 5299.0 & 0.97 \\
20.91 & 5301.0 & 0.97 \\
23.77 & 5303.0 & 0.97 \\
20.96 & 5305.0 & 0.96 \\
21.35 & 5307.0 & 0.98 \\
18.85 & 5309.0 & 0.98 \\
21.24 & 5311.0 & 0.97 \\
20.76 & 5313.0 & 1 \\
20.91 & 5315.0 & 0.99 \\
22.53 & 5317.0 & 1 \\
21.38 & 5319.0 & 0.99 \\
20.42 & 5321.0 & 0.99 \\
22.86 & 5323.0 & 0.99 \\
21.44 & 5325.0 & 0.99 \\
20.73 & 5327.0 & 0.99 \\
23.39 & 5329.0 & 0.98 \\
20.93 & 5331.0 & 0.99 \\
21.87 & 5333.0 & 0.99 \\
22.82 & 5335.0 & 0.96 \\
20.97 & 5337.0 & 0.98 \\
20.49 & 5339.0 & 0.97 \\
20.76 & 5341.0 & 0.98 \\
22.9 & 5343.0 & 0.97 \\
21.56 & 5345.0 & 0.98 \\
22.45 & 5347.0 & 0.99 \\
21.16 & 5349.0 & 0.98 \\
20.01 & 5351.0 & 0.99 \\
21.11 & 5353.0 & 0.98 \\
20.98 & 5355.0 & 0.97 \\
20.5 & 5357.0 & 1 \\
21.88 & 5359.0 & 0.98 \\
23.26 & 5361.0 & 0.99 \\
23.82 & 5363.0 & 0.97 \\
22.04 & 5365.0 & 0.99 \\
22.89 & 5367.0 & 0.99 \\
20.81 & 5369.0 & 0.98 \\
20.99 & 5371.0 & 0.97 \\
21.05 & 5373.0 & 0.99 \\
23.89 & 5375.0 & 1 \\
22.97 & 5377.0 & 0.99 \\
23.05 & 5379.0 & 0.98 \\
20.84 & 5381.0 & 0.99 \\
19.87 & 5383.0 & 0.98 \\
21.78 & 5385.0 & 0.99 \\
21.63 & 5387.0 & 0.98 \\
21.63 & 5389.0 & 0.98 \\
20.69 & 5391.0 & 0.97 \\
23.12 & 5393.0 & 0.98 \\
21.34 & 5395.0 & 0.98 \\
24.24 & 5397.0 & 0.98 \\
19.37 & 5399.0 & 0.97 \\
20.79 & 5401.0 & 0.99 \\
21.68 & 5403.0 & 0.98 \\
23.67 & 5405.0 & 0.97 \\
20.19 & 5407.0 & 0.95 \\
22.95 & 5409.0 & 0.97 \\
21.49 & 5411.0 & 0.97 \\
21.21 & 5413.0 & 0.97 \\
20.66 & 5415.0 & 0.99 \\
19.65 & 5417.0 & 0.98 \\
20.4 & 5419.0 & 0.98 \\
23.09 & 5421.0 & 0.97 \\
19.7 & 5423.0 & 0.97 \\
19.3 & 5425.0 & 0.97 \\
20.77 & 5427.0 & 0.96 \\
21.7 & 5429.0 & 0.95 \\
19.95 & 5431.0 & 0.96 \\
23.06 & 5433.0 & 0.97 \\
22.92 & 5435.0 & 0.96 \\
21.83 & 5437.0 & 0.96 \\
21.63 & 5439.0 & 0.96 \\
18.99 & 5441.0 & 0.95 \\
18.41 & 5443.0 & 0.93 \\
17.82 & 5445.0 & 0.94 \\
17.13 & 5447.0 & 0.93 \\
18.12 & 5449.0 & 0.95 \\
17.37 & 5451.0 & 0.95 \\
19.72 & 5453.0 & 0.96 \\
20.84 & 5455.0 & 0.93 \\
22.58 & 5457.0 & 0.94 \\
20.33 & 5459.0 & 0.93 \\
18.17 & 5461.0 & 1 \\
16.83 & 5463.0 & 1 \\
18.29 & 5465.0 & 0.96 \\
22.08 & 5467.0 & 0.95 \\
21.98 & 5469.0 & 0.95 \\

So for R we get 21.5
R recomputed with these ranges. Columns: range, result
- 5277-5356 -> 21.2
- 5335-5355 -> 21.3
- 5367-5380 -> 22.2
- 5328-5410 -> 21.8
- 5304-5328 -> 21.1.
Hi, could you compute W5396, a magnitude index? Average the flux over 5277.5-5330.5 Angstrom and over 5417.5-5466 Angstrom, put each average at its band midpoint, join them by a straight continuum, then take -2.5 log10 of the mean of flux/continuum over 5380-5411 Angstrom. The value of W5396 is -0.06 mag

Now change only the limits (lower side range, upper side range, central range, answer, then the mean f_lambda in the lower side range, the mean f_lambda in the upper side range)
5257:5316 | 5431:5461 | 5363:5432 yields -0.060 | 21.1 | 20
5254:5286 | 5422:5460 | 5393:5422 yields -0.058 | 21.6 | 20.1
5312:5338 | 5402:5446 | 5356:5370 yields -0.040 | 21.6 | 21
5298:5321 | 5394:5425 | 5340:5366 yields -0.023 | 21.2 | 21.3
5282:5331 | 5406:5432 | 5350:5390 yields -0.044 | 20.9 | 20.9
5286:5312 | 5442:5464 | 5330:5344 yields -0.068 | 20.7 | 18.8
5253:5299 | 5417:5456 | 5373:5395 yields -0.072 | 21.2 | 20.1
